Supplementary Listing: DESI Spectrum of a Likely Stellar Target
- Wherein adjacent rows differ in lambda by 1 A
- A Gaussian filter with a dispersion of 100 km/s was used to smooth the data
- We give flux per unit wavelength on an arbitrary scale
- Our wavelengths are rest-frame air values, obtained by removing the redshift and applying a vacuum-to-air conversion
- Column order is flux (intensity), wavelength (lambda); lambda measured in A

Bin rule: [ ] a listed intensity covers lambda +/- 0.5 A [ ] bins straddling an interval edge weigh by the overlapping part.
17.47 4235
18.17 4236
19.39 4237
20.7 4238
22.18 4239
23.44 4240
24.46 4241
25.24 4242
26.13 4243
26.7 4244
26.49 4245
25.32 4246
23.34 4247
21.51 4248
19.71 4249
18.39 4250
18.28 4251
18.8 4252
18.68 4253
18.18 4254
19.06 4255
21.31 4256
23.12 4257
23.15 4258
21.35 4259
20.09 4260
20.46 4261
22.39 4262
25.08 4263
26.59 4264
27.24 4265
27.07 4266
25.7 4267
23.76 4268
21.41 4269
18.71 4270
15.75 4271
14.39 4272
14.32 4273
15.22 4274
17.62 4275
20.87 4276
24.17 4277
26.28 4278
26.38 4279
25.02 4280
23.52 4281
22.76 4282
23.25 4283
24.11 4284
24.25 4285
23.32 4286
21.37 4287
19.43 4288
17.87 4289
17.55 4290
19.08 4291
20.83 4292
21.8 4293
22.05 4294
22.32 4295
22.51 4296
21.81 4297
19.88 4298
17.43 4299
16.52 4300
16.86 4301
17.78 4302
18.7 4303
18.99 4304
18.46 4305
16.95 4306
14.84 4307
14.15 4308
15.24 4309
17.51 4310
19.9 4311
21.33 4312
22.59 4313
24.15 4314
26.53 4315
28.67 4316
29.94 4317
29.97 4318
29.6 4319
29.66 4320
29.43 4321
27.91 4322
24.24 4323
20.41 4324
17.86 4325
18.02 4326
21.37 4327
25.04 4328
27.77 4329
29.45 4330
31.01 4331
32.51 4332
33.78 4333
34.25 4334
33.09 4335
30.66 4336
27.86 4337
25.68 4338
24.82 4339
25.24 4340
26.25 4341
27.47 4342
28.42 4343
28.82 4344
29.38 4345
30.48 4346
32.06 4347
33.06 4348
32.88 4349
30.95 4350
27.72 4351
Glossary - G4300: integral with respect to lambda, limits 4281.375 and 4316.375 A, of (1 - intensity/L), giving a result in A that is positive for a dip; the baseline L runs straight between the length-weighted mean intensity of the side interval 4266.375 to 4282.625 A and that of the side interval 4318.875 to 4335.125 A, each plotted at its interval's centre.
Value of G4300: 5.2 A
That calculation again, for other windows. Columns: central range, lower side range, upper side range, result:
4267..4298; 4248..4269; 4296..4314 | -1.6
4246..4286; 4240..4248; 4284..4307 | 1.8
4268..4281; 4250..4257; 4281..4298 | 0.2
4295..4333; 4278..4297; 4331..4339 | 6.2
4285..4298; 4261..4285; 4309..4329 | 1.2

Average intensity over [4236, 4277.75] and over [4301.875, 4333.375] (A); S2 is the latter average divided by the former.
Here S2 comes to 1.1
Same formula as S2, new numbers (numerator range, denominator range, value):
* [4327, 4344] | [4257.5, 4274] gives 1.34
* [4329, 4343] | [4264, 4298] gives 1.36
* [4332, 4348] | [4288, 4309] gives 1.57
